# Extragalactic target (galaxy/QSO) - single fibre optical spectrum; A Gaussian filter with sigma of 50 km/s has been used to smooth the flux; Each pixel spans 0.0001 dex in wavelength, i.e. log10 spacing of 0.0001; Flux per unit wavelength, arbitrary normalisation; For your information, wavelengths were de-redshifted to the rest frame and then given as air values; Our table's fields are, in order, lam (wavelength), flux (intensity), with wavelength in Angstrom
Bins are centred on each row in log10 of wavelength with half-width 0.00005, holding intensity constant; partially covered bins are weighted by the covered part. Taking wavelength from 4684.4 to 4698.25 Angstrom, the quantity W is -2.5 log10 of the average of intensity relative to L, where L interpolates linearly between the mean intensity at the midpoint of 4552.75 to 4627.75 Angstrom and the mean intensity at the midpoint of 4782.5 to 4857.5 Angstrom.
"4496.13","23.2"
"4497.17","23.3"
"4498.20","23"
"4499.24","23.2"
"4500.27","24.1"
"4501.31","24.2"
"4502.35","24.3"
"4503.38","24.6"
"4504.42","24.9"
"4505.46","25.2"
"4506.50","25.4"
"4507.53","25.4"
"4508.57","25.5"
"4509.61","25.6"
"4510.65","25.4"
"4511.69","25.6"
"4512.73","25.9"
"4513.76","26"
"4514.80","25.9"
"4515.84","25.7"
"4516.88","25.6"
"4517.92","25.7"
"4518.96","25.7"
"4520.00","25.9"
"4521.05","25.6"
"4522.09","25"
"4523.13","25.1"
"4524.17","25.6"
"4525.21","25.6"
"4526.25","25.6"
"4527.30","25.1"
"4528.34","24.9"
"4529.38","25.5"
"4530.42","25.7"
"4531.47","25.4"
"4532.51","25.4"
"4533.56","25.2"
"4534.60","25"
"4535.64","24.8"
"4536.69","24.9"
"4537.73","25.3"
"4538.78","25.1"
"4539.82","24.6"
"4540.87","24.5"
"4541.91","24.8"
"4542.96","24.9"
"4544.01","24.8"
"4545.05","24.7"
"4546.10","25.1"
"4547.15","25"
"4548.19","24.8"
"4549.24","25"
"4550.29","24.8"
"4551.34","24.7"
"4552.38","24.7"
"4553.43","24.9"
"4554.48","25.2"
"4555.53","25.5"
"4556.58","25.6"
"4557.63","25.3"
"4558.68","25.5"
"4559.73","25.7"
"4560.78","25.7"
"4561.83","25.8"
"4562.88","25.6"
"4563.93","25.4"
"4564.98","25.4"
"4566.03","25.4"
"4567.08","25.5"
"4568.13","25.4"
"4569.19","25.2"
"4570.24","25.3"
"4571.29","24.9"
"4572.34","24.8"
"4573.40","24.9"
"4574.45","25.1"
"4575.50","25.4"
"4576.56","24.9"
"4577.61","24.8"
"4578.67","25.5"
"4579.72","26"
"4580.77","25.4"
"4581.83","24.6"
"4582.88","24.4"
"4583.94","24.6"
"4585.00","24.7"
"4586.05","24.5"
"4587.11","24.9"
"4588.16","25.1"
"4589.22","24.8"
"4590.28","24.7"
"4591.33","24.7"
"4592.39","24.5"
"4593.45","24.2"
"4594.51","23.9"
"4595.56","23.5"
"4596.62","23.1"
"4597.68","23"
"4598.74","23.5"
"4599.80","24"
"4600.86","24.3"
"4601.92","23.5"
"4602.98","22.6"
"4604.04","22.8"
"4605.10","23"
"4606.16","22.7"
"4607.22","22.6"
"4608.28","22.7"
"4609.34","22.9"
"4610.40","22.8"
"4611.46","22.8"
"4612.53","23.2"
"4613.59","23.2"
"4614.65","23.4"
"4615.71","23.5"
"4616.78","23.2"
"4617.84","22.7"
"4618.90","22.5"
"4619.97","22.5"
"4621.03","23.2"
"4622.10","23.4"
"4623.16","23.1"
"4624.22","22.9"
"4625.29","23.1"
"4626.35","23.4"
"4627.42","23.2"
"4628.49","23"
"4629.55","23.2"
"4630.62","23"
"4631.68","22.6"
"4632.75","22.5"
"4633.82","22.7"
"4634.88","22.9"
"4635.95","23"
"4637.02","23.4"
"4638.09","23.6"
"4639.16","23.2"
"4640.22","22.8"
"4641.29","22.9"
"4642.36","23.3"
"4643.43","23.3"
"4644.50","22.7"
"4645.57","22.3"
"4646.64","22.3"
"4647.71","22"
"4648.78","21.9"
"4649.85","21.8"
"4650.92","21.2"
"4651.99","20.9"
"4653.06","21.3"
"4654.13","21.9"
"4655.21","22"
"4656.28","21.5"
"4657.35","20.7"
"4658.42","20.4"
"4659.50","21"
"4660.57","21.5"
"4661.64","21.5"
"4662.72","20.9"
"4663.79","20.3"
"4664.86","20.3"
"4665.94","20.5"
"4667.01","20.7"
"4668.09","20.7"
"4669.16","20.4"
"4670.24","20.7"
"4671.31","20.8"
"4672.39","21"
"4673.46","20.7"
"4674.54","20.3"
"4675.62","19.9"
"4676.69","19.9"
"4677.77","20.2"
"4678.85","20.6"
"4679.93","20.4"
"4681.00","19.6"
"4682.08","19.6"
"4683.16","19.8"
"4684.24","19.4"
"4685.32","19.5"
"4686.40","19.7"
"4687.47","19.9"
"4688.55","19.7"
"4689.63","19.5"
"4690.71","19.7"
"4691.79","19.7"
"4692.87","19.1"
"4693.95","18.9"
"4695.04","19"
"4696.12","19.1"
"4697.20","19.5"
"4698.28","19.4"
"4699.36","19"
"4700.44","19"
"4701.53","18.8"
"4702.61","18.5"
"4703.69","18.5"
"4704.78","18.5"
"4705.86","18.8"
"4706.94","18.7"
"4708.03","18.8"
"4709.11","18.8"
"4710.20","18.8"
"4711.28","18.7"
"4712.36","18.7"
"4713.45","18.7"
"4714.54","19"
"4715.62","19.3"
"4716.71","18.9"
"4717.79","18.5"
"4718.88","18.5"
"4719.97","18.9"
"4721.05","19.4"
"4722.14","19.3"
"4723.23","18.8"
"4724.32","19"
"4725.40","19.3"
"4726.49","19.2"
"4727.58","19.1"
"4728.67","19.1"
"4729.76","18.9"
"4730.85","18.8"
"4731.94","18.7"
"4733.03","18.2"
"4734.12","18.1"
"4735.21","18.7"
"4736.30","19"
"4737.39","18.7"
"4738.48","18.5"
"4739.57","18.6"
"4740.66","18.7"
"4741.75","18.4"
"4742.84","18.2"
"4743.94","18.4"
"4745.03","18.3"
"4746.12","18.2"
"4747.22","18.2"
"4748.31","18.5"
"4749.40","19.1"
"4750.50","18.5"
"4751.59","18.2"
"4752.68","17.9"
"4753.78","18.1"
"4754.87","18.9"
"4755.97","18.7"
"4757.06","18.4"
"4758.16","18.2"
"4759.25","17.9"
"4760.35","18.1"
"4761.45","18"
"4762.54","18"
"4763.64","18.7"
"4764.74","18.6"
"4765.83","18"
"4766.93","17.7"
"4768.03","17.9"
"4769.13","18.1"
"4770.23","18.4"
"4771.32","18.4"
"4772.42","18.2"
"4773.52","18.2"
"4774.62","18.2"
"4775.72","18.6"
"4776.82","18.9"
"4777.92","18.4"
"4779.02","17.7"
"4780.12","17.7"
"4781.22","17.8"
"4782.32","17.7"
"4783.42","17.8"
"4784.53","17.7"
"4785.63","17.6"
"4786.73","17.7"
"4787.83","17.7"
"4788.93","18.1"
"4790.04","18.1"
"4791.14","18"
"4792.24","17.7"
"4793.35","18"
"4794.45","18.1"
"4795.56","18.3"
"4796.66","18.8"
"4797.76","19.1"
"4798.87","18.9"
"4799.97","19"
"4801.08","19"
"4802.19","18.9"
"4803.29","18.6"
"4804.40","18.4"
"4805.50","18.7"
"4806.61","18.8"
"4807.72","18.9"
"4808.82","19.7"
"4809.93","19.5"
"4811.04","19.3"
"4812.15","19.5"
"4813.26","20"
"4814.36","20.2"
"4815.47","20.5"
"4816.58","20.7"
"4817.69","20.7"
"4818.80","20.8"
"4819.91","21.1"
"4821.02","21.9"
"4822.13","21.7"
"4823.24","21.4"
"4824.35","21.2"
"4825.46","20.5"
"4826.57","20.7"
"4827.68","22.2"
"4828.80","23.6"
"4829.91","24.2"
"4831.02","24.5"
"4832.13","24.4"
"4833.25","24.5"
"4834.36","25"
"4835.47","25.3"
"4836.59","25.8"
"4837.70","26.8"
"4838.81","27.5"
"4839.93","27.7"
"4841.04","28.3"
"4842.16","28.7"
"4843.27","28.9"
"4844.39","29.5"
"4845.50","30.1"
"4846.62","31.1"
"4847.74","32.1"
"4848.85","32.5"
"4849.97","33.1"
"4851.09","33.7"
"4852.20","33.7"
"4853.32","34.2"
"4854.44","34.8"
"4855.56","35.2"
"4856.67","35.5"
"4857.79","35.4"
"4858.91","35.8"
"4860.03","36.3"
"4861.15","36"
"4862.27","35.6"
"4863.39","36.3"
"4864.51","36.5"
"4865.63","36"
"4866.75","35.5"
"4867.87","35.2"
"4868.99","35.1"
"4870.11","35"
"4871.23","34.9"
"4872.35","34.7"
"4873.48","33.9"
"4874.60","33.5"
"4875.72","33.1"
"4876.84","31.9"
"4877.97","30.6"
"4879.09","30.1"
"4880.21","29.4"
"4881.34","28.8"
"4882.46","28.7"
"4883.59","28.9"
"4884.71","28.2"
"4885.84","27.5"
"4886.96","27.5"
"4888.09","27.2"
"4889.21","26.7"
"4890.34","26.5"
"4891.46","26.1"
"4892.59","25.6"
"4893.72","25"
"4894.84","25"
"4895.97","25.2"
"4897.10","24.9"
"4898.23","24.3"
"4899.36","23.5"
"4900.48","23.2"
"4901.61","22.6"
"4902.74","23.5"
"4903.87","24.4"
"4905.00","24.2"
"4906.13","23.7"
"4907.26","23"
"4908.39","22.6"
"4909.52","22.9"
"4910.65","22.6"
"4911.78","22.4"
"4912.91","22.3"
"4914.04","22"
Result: 0.219 mag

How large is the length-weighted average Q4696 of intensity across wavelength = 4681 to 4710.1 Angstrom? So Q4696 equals 19.2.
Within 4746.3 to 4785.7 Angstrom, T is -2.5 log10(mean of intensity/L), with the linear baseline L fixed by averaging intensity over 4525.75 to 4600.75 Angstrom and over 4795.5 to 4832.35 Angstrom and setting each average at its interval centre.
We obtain 0.169 mag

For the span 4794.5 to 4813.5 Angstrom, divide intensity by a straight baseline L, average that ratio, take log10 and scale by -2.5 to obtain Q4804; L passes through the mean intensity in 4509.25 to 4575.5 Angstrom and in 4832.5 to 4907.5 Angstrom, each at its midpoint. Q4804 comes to 0.46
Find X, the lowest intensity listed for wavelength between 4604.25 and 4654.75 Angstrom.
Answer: 20.9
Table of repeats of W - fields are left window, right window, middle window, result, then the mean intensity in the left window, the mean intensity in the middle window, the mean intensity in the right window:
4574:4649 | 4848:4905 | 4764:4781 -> 0.46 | 23.5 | 18.2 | 30.7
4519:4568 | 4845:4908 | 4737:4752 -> 0.46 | 25.2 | 18.5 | 30.3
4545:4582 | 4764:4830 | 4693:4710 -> 0.15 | 25.2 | 18.9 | 19.1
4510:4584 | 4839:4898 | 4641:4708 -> 0.33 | 25.2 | 20.4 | 31.3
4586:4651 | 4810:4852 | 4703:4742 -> 0.27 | 23.2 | 18.8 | 24.9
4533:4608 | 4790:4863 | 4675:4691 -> 0.24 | 24.7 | 19.8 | 24.7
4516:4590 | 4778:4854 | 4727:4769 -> 0.25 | 25.2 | 18.4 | 22.4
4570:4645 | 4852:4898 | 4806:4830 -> 0.40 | 23.7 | 20.7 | 31.5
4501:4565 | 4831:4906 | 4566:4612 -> 0.08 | 25.2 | 24.3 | 29.9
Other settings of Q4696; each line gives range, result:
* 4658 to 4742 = 19.4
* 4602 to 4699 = 21.6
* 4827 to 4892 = 30.7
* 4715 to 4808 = 18.4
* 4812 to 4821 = 20.6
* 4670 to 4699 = 19.8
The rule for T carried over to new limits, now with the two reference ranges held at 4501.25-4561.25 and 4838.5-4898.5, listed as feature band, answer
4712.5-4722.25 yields 0.447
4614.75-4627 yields 0.164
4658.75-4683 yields 0.327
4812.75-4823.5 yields 0.404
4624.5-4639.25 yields 0.173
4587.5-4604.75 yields 0.108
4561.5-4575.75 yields 0.025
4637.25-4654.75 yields 0.216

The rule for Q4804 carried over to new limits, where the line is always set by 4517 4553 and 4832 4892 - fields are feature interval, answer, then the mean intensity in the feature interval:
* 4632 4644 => 0.17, 23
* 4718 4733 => 0.45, 19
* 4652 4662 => 0.27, 21.3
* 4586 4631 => 0.14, 23.4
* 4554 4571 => 0.01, 25.5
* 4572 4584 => 0.04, 25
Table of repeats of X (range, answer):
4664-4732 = 18.5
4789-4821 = 17.7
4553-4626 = 22.5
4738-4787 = 17.6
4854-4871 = 34.8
